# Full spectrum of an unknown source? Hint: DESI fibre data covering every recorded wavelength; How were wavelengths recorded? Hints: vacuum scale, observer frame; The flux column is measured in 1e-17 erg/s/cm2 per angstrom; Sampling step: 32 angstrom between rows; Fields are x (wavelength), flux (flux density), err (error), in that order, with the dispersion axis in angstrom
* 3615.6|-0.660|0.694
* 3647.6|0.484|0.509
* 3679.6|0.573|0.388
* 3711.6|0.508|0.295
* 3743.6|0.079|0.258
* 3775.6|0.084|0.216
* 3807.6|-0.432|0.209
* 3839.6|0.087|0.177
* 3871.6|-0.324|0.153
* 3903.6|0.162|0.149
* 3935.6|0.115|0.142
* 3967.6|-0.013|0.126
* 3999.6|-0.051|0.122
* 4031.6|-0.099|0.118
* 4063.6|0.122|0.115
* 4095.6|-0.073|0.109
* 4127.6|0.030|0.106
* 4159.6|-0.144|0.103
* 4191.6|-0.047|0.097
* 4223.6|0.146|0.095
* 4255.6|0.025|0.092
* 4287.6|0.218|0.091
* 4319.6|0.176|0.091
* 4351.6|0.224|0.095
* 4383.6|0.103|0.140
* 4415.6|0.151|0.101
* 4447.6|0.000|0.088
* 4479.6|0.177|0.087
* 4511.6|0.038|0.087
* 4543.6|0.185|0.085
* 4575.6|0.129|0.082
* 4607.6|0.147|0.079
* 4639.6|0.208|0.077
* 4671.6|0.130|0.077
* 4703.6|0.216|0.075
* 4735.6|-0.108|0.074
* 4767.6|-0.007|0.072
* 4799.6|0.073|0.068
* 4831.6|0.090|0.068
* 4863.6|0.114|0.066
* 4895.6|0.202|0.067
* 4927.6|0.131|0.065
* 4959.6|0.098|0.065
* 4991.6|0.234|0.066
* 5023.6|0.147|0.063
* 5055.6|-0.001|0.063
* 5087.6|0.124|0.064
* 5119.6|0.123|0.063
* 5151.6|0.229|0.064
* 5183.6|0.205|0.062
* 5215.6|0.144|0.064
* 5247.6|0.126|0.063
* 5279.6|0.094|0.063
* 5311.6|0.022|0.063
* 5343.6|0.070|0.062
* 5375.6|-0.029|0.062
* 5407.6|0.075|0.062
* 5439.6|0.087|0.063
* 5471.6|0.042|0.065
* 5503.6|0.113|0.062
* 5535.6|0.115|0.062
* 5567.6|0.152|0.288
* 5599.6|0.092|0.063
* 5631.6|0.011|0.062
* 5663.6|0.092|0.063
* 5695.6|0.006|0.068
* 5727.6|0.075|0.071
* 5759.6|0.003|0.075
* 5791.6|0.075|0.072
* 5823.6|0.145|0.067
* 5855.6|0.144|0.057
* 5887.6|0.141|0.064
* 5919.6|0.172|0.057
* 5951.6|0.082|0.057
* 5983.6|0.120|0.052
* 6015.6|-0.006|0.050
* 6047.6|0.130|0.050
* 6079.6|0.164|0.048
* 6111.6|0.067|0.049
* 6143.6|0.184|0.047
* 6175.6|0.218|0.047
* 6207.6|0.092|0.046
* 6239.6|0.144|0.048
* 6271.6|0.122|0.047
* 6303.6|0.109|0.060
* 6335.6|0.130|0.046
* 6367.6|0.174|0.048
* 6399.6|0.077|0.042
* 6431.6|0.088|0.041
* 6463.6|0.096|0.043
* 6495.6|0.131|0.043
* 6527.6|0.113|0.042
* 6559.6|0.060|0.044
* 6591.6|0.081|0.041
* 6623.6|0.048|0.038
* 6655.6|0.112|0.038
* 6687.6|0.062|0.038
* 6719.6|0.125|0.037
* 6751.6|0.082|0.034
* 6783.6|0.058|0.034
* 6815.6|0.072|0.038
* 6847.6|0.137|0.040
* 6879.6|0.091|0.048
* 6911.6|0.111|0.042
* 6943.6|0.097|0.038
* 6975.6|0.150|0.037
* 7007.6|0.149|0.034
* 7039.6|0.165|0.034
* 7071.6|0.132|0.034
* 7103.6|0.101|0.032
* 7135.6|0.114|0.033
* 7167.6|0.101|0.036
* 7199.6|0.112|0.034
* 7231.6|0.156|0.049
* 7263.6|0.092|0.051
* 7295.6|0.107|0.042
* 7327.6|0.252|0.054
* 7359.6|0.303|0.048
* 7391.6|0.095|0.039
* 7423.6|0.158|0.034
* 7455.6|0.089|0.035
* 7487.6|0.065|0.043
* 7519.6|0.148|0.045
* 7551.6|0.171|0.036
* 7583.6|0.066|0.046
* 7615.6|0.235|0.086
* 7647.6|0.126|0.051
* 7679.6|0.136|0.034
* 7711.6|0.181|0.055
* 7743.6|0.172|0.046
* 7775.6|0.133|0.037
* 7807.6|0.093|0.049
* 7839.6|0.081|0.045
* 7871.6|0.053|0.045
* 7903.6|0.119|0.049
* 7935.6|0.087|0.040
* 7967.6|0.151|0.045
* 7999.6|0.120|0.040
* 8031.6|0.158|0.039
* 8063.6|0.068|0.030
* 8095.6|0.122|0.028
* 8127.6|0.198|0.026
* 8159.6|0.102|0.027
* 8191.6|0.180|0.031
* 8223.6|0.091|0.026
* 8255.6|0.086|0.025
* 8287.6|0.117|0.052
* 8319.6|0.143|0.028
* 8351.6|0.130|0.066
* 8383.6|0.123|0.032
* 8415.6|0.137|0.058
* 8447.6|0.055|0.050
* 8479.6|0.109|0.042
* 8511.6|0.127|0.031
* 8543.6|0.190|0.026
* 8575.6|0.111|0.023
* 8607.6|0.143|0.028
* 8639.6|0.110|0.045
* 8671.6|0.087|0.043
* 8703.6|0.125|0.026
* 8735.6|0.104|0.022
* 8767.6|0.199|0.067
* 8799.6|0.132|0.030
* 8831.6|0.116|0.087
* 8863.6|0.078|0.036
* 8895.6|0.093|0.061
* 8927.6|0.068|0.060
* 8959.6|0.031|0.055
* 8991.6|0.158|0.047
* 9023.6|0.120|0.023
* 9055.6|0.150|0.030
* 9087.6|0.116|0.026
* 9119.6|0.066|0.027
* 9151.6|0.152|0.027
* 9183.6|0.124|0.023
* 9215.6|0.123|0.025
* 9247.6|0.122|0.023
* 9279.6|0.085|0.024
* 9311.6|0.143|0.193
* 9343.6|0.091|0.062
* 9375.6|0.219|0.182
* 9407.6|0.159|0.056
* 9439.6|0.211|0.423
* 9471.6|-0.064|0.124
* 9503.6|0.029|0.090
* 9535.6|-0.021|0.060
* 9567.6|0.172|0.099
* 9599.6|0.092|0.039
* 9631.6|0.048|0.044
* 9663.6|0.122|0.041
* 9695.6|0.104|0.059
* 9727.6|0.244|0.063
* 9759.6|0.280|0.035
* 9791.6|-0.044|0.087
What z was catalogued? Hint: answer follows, 0.970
